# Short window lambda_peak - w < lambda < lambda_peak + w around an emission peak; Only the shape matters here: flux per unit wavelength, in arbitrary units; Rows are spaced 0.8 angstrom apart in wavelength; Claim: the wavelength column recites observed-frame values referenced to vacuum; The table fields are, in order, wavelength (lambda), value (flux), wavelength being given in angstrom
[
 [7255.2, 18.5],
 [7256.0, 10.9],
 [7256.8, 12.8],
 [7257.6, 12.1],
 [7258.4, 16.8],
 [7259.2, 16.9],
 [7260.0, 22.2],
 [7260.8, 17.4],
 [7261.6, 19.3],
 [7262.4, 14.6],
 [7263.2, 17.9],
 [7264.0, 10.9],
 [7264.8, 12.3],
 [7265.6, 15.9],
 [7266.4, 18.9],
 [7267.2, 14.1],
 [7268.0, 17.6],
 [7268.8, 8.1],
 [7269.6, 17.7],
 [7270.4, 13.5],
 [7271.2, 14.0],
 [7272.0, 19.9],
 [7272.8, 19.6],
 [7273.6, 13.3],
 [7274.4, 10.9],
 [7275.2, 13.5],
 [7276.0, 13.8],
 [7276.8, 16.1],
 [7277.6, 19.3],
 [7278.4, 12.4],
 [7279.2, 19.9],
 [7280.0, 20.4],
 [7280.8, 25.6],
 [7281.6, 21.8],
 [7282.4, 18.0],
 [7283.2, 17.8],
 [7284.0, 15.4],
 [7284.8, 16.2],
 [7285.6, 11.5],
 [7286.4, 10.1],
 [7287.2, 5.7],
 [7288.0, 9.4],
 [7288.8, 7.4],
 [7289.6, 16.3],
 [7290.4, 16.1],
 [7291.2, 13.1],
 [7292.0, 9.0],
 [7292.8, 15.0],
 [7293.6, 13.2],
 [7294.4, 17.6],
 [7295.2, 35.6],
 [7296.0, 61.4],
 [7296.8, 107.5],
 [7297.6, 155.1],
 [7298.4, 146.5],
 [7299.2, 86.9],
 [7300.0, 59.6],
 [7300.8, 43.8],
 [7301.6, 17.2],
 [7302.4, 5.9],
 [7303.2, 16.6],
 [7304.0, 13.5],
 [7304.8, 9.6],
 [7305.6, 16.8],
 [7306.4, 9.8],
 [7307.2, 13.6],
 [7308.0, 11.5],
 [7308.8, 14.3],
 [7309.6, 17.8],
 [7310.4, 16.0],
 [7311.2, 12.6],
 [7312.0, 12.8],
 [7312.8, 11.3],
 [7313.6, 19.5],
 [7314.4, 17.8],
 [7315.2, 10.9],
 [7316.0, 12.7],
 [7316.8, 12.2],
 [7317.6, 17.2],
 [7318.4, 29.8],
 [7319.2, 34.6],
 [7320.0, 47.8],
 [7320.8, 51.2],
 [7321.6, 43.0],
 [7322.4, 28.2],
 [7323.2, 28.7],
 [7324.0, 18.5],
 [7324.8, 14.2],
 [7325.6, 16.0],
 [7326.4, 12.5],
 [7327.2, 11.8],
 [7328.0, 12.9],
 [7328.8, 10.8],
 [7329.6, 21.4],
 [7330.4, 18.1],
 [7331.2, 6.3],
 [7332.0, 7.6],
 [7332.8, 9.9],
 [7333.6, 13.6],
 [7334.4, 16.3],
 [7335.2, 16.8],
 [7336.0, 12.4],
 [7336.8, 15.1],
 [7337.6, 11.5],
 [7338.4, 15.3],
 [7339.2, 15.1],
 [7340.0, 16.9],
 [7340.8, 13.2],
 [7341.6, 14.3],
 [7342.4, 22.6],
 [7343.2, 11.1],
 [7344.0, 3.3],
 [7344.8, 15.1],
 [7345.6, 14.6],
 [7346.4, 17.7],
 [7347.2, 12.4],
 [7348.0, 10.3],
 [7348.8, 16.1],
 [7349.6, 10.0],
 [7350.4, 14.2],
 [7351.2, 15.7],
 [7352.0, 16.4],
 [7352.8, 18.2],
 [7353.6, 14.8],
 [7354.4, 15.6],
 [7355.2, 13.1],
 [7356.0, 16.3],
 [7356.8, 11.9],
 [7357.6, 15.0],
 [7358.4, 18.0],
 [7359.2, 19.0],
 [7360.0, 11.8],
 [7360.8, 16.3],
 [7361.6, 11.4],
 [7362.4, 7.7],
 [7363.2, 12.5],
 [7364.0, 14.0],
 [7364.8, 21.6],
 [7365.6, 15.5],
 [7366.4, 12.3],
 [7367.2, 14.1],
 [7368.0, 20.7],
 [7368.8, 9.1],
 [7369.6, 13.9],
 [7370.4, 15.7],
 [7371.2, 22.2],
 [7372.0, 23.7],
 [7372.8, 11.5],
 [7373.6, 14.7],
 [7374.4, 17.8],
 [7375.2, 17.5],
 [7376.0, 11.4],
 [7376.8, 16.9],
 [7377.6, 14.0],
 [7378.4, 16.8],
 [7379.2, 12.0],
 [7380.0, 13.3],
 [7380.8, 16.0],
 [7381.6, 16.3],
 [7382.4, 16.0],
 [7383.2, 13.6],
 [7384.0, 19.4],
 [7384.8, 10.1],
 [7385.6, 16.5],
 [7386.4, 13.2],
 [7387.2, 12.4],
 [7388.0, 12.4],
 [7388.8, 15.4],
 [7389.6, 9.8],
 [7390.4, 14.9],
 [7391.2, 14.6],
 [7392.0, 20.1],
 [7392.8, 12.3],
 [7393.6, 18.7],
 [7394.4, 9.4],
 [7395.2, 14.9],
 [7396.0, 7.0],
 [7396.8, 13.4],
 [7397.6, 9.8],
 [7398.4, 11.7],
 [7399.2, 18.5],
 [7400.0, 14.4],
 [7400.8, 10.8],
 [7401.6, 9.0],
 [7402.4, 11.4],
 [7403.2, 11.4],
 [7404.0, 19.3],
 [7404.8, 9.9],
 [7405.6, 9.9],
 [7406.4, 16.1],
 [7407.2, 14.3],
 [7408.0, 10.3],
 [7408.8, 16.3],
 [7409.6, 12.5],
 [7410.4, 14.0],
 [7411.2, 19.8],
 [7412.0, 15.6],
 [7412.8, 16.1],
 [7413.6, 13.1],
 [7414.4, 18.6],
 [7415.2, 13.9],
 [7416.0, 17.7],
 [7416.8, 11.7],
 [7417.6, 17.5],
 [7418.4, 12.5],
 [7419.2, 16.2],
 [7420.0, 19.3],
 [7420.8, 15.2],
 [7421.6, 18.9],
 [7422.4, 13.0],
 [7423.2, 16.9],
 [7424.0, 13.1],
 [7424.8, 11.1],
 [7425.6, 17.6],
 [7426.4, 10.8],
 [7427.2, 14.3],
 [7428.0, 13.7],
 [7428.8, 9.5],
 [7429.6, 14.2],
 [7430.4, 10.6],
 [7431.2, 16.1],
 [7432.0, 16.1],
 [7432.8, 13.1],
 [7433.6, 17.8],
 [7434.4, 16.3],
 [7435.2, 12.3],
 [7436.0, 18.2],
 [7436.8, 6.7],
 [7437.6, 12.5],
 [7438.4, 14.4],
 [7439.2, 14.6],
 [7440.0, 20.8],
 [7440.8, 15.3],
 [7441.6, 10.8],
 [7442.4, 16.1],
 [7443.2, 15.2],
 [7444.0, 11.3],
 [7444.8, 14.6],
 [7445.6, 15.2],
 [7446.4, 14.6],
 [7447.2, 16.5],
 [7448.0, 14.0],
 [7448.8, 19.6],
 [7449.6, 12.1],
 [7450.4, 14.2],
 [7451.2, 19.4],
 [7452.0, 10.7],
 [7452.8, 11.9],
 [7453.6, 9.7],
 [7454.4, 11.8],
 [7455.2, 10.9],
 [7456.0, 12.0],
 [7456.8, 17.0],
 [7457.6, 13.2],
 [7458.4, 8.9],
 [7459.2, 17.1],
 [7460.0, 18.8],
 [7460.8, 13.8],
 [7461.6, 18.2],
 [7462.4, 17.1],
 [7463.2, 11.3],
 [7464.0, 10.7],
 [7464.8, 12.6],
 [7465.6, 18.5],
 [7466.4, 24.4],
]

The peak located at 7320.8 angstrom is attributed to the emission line [N II]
